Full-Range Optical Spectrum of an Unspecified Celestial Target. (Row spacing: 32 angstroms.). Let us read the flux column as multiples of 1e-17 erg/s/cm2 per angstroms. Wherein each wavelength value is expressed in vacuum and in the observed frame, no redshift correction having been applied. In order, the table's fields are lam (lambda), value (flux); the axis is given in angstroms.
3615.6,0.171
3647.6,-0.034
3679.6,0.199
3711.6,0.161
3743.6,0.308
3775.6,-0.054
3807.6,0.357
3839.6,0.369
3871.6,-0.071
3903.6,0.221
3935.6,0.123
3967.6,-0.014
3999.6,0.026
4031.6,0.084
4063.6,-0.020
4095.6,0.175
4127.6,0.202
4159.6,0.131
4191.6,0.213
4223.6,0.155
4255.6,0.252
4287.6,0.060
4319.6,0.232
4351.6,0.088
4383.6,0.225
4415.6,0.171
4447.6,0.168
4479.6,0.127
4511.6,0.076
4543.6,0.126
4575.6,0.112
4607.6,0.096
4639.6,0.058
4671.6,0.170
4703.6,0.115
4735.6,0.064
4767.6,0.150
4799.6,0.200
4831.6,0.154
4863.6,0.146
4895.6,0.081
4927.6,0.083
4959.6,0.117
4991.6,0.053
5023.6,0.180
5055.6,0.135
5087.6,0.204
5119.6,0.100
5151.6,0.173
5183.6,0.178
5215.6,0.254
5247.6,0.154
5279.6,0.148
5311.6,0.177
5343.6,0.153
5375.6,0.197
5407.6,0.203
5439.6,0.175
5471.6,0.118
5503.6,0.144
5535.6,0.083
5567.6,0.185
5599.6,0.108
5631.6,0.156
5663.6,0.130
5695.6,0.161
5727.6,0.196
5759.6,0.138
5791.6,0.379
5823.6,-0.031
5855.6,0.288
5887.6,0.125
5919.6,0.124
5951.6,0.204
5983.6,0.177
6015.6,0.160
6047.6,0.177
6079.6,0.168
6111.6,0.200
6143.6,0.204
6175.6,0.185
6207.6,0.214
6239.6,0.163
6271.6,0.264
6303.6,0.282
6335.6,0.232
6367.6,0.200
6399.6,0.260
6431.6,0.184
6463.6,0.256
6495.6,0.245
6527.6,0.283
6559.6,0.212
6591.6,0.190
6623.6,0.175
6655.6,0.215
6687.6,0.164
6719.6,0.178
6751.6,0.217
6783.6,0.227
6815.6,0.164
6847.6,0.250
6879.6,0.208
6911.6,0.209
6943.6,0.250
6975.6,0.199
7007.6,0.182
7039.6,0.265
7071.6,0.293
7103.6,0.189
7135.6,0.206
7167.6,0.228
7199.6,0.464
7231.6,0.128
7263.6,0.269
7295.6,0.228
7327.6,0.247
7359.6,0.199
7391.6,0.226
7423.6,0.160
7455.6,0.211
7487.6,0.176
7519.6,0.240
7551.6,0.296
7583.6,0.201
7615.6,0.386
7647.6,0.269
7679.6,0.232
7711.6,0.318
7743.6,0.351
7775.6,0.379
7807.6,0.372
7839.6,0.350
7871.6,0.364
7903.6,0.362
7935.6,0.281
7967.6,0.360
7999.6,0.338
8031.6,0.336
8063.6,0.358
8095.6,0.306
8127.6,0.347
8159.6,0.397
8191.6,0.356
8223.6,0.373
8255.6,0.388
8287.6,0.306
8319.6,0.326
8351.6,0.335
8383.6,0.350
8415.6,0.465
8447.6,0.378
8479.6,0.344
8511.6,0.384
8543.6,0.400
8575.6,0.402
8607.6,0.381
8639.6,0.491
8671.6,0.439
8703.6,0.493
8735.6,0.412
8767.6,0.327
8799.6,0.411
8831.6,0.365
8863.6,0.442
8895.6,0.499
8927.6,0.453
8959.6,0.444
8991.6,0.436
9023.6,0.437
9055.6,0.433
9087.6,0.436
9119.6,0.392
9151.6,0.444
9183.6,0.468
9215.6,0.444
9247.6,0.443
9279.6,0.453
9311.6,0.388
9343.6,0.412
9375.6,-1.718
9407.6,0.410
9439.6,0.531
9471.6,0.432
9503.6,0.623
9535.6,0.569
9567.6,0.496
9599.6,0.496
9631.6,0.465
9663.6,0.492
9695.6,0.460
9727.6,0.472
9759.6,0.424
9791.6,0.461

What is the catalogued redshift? 0.931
